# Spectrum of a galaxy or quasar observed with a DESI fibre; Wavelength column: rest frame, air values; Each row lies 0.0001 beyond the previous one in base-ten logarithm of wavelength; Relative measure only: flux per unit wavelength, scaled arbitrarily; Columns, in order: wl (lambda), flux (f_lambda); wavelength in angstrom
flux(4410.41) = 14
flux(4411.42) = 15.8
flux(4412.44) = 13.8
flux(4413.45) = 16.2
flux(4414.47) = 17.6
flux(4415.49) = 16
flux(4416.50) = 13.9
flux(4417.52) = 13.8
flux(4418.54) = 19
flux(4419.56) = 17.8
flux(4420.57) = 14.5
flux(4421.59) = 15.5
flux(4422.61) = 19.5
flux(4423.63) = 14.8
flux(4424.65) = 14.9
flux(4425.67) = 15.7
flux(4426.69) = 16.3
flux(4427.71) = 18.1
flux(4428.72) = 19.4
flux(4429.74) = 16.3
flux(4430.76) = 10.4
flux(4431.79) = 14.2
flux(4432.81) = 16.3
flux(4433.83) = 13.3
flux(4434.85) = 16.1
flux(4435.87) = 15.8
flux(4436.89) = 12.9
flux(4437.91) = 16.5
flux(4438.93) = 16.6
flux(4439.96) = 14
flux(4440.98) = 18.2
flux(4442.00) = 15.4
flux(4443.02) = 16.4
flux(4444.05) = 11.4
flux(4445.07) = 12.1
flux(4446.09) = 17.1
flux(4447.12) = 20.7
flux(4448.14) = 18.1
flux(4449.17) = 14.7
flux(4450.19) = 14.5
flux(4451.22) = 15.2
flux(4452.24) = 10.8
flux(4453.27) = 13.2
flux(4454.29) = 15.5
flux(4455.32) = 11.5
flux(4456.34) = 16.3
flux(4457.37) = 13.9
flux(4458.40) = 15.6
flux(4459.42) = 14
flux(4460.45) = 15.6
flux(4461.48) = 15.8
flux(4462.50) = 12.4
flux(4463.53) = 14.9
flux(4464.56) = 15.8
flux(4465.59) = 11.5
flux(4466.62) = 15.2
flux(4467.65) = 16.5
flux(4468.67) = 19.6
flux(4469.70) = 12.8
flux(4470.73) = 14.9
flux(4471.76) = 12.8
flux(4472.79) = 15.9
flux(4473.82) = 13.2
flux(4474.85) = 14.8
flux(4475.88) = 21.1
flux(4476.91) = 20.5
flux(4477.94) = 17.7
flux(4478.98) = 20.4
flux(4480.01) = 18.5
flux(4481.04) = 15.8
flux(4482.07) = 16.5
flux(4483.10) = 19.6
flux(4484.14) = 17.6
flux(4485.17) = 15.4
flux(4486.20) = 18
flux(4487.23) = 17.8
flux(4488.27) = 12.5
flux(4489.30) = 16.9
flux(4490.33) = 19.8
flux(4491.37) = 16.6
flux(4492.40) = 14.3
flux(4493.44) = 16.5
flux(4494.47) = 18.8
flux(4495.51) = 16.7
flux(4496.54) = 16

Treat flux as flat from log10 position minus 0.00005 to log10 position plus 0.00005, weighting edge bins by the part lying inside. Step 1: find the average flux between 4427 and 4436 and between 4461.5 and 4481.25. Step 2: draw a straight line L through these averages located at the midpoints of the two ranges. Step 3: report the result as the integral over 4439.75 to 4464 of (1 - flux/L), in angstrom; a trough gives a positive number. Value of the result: 1.37 angstrom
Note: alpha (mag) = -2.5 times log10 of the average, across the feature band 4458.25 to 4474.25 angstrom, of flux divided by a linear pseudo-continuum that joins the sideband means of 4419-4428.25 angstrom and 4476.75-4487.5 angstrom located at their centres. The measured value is 0.18 mag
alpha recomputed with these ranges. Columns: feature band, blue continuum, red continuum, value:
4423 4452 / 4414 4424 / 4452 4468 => -0.01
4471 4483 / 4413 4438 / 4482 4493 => -0.03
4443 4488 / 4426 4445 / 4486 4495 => 0.03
